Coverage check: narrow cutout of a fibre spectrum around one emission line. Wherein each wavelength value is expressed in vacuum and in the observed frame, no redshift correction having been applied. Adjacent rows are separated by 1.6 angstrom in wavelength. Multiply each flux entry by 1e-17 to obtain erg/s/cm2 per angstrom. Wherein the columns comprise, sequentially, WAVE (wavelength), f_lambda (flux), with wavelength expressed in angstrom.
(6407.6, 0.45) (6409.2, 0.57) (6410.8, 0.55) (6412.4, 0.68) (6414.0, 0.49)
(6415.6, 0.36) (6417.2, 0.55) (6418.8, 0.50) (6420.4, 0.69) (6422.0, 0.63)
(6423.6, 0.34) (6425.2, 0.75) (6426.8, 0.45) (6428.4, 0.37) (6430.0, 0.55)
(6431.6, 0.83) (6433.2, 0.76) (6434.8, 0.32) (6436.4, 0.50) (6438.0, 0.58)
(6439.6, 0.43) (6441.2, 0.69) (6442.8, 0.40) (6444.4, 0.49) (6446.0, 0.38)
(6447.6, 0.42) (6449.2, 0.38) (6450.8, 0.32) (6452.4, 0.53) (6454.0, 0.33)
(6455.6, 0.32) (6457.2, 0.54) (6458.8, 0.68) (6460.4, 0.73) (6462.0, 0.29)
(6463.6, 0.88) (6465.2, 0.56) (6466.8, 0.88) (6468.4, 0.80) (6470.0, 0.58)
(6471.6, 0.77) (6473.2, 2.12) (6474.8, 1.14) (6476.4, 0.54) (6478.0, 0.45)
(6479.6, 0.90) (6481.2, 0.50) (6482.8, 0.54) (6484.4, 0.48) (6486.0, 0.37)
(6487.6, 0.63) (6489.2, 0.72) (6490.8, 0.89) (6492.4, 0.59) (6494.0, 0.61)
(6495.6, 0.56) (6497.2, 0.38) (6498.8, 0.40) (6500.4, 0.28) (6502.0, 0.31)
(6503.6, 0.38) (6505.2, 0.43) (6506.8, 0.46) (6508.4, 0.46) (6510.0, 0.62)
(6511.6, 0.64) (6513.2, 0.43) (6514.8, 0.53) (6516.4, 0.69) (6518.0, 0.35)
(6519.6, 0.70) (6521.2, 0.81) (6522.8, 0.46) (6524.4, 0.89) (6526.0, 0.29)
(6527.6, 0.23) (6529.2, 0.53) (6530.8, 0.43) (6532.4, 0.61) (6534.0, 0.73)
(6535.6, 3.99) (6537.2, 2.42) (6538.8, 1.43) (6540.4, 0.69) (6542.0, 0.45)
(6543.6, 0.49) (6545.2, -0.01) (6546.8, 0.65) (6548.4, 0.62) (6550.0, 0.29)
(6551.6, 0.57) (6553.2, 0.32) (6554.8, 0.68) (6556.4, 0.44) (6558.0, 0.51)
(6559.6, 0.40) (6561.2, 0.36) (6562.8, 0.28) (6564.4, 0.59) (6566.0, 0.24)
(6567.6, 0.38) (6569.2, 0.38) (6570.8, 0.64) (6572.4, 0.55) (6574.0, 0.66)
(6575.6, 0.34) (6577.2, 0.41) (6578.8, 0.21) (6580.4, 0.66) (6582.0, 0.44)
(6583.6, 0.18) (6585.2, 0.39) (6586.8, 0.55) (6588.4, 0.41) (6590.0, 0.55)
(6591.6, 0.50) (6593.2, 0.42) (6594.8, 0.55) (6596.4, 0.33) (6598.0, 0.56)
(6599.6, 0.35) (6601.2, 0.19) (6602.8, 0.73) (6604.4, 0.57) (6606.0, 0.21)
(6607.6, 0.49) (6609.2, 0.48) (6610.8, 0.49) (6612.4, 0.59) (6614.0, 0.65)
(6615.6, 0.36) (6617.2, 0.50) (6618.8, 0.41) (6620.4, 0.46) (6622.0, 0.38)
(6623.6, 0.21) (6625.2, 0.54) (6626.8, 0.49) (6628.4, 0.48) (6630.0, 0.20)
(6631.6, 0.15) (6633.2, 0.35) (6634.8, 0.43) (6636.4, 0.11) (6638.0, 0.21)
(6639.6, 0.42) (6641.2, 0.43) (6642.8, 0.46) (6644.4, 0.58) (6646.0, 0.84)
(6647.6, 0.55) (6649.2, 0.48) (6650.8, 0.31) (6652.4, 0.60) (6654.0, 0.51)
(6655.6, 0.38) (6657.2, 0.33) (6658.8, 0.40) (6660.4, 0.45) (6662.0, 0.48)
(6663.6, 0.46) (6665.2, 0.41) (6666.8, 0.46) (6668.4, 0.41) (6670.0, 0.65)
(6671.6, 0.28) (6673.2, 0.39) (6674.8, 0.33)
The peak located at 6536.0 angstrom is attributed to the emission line [O III]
